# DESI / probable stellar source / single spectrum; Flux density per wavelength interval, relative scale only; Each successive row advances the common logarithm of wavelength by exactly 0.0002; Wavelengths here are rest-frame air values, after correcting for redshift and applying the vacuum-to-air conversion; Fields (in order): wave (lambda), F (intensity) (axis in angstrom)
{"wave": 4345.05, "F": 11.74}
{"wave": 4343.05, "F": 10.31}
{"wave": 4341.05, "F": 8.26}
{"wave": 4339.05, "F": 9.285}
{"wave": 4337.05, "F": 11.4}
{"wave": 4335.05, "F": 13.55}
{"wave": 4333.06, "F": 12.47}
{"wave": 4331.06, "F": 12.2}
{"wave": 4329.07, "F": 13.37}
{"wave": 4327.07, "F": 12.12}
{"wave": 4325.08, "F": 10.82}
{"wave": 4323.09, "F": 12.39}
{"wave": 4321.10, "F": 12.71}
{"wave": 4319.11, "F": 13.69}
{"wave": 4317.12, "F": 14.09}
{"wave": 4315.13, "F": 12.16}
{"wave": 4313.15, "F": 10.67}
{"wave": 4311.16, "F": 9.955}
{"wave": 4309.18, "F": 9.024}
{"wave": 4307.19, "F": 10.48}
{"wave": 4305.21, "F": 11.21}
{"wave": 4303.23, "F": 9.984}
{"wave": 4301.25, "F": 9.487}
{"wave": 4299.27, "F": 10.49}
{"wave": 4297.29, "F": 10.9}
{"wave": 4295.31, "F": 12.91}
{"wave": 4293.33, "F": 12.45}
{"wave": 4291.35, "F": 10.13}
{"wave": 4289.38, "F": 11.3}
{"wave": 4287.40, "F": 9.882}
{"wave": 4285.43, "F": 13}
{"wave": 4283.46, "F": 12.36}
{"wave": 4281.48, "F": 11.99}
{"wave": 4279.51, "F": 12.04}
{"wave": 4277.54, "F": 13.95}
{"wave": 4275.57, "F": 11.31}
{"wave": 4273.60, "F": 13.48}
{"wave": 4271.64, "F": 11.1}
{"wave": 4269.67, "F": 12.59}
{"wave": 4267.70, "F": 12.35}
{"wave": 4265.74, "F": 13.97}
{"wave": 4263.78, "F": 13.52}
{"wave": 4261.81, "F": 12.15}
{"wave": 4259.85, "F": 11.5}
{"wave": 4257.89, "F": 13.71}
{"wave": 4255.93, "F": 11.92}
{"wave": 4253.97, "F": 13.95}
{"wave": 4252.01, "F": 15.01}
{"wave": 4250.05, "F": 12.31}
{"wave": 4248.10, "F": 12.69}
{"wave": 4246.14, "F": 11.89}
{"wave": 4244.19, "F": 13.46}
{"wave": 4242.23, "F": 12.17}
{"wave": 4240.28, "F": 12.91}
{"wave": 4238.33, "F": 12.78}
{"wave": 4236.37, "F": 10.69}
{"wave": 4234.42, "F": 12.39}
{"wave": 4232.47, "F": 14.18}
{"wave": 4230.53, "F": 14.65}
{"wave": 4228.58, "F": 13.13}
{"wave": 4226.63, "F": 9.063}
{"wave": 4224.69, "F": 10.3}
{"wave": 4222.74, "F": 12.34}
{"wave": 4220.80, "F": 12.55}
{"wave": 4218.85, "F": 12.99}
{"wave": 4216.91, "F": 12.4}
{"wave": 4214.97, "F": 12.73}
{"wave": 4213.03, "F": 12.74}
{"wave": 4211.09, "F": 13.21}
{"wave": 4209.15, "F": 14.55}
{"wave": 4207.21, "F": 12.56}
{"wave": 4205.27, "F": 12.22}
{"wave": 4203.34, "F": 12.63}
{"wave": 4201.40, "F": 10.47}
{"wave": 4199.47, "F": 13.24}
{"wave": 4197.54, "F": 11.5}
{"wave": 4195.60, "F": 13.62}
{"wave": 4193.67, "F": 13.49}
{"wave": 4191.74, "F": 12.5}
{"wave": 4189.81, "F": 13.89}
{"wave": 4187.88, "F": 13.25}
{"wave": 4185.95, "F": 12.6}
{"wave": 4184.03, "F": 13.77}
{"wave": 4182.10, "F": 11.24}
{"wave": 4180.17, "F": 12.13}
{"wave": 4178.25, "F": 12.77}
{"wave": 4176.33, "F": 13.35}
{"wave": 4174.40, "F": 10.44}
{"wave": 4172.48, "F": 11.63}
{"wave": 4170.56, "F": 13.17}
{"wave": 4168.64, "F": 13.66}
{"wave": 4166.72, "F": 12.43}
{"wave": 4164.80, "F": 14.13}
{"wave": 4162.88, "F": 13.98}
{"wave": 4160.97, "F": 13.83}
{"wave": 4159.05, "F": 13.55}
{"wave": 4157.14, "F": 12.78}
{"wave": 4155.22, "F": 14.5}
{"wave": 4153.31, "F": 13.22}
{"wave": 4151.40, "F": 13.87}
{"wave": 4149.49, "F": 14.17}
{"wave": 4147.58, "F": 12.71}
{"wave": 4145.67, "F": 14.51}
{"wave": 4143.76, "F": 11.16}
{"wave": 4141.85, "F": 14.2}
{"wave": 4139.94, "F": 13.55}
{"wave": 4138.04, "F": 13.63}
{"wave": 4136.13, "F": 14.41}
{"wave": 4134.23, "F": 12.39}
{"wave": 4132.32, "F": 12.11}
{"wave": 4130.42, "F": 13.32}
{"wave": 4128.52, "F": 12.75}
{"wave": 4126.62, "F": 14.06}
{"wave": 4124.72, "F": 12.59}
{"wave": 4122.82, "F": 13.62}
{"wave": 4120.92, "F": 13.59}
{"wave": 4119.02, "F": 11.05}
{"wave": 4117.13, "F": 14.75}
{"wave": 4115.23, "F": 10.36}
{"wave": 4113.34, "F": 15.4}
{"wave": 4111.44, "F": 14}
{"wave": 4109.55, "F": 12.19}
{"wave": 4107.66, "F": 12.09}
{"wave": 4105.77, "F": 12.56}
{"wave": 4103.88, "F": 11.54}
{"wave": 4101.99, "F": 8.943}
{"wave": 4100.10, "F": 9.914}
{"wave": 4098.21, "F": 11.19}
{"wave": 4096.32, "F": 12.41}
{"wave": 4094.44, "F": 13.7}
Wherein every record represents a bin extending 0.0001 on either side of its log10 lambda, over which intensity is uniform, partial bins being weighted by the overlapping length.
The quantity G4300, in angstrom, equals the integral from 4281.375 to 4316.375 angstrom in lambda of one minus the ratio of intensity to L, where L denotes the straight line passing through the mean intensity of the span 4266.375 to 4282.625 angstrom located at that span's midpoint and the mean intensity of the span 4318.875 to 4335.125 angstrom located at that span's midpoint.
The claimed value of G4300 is 4.0 angstrom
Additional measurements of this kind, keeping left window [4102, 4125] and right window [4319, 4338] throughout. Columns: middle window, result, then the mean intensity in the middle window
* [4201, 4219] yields -0.22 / 12.7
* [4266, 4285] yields 0.07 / 12.4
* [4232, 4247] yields 0.01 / 12.5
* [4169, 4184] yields 0.38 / 12.3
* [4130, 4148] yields -0.82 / 13.2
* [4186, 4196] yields -0.55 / 13.3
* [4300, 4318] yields 2.43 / 10.8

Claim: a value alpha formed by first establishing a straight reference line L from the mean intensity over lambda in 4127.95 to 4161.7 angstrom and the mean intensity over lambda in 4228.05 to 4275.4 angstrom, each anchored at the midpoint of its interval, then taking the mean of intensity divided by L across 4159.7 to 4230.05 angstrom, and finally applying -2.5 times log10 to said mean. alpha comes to 0.04 mag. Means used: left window 13.4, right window 12.8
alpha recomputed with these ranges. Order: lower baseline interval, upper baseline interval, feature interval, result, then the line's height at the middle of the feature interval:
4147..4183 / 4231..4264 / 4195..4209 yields 0.04 mag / 12.9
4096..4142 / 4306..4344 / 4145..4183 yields -0.06 mag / 12.4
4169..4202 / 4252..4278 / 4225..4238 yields 0.04 mag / 12.7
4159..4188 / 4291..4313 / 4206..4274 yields -0.09 mag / 11.7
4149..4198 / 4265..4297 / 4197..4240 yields 0.02 mag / 12.7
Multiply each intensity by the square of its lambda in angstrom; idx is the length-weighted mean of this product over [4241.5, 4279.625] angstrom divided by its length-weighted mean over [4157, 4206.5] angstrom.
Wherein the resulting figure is 1.0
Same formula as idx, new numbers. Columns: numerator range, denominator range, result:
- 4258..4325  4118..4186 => 0.96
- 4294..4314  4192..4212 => 0.87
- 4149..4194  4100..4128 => 1.07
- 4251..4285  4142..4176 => 1.02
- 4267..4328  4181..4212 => 0.95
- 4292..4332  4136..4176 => 0.94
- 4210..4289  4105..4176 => 1.00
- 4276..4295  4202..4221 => 0.96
